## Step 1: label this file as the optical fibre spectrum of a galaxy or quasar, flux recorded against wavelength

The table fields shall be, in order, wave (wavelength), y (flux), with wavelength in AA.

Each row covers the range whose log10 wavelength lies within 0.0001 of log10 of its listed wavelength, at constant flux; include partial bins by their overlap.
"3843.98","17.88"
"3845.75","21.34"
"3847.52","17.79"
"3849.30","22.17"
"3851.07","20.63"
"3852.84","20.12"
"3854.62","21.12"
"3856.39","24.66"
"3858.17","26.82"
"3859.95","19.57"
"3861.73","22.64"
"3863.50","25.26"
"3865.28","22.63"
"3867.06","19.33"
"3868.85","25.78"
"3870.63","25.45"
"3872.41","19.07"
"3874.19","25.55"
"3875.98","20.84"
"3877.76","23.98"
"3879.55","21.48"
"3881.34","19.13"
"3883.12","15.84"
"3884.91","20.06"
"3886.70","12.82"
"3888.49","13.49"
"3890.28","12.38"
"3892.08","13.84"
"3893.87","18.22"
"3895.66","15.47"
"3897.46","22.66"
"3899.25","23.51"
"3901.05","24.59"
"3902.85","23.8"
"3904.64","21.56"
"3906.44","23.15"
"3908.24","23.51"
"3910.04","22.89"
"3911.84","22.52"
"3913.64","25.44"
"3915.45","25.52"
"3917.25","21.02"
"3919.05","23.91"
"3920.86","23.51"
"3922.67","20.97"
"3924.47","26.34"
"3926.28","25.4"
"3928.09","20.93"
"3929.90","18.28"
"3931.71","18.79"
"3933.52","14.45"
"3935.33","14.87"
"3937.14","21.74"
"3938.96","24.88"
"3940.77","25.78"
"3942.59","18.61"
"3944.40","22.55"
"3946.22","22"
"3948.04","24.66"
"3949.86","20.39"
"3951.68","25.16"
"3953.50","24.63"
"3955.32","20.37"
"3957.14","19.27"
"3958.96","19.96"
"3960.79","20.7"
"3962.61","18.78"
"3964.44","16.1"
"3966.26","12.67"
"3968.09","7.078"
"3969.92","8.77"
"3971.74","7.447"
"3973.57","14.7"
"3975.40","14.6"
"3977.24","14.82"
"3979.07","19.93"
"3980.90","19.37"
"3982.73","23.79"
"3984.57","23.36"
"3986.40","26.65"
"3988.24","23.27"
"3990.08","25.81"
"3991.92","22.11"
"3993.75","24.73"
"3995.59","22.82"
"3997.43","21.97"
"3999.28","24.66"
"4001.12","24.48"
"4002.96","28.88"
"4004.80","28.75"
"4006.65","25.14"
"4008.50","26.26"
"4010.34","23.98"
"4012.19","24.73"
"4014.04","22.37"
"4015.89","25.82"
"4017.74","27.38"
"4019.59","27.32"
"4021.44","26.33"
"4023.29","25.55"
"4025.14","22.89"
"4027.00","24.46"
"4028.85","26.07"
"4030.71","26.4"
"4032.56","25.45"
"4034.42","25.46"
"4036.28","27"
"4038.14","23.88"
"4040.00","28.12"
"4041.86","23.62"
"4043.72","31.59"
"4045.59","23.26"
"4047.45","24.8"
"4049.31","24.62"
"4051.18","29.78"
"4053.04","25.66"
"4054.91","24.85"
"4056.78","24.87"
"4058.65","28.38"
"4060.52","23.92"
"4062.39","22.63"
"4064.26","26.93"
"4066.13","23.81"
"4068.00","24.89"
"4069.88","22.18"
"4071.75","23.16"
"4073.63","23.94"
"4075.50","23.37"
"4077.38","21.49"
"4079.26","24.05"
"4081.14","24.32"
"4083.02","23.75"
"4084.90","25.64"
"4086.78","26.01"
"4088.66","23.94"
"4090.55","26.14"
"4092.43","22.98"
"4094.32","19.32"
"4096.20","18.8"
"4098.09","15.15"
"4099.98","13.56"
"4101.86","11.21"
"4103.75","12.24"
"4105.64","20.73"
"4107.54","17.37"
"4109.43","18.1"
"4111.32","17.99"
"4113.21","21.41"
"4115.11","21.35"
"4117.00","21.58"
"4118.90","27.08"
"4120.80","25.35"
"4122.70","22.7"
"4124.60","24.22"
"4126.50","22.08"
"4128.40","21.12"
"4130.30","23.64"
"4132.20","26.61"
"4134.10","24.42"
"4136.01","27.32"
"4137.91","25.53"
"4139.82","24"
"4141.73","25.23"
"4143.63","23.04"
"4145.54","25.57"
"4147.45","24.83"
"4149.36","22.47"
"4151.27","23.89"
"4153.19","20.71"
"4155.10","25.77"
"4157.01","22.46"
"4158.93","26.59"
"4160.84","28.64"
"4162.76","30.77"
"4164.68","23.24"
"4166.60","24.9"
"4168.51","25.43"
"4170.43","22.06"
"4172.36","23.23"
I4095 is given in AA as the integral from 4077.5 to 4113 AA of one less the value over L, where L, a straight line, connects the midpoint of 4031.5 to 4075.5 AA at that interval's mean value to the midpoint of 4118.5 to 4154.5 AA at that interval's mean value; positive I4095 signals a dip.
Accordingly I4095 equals 6.6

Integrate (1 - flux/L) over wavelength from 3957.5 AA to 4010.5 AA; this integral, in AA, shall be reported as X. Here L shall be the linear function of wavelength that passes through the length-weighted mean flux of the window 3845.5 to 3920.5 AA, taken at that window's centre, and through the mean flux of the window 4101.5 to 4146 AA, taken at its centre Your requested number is 3.2 AA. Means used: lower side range 21.2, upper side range 22.2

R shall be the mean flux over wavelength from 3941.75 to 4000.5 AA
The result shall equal 19.8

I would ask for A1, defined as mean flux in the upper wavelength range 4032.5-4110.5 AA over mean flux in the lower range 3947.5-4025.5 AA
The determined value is 1.07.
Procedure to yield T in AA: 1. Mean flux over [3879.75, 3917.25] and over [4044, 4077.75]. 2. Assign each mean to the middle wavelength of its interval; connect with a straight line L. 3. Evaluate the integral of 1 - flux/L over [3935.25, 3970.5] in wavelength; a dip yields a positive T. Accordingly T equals 3.2 AA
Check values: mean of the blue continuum 20.1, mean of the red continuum 24.8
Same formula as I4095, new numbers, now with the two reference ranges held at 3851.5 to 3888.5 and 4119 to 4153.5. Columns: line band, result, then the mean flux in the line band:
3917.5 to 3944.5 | 0.8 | 21.4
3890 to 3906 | 1.3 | 19.9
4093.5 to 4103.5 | 3.6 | 15.3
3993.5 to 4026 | -3.4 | 25.2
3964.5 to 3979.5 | 6.7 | 12.5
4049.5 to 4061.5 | -1.4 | 26.1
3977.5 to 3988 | 0.2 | 22.2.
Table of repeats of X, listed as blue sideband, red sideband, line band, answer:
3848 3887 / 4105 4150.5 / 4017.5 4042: -3.4 AA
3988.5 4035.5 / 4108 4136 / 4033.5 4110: 2.7 AA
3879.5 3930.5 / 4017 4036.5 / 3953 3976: 7.5 AA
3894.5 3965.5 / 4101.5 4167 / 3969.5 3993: 3.2 AA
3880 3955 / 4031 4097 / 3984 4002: -0.9 AA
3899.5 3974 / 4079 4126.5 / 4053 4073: -3.6 AA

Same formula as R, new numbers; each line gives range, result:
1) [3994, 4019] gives 25.2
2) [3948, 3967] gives 20.1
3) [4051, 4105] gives 22.5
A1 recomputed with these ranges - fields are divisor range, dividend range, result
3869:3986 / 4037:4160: 1.16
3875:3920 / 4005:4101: 1.19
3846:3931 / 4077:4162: 1.05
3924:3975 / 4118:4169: 1.30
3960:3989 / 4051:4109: 1.31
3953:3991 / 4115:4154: 1.32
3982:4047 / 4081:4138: 0.85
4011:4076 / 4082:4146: 0.87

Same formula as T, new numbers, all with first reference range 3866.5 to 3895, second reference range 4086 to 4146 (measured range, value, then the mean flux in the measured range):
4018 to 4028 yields -2.3 AA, 25.5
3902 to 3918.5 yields -3.2 AA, 23.3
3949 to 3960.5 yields -0.9 AA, 21.6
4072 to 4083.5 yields -1.2 AA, 23.4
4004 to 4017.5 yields -3.1 AA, 25.3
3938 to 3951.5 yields -2.0 AA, 22.8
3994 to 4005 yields -2.4 AA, 25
